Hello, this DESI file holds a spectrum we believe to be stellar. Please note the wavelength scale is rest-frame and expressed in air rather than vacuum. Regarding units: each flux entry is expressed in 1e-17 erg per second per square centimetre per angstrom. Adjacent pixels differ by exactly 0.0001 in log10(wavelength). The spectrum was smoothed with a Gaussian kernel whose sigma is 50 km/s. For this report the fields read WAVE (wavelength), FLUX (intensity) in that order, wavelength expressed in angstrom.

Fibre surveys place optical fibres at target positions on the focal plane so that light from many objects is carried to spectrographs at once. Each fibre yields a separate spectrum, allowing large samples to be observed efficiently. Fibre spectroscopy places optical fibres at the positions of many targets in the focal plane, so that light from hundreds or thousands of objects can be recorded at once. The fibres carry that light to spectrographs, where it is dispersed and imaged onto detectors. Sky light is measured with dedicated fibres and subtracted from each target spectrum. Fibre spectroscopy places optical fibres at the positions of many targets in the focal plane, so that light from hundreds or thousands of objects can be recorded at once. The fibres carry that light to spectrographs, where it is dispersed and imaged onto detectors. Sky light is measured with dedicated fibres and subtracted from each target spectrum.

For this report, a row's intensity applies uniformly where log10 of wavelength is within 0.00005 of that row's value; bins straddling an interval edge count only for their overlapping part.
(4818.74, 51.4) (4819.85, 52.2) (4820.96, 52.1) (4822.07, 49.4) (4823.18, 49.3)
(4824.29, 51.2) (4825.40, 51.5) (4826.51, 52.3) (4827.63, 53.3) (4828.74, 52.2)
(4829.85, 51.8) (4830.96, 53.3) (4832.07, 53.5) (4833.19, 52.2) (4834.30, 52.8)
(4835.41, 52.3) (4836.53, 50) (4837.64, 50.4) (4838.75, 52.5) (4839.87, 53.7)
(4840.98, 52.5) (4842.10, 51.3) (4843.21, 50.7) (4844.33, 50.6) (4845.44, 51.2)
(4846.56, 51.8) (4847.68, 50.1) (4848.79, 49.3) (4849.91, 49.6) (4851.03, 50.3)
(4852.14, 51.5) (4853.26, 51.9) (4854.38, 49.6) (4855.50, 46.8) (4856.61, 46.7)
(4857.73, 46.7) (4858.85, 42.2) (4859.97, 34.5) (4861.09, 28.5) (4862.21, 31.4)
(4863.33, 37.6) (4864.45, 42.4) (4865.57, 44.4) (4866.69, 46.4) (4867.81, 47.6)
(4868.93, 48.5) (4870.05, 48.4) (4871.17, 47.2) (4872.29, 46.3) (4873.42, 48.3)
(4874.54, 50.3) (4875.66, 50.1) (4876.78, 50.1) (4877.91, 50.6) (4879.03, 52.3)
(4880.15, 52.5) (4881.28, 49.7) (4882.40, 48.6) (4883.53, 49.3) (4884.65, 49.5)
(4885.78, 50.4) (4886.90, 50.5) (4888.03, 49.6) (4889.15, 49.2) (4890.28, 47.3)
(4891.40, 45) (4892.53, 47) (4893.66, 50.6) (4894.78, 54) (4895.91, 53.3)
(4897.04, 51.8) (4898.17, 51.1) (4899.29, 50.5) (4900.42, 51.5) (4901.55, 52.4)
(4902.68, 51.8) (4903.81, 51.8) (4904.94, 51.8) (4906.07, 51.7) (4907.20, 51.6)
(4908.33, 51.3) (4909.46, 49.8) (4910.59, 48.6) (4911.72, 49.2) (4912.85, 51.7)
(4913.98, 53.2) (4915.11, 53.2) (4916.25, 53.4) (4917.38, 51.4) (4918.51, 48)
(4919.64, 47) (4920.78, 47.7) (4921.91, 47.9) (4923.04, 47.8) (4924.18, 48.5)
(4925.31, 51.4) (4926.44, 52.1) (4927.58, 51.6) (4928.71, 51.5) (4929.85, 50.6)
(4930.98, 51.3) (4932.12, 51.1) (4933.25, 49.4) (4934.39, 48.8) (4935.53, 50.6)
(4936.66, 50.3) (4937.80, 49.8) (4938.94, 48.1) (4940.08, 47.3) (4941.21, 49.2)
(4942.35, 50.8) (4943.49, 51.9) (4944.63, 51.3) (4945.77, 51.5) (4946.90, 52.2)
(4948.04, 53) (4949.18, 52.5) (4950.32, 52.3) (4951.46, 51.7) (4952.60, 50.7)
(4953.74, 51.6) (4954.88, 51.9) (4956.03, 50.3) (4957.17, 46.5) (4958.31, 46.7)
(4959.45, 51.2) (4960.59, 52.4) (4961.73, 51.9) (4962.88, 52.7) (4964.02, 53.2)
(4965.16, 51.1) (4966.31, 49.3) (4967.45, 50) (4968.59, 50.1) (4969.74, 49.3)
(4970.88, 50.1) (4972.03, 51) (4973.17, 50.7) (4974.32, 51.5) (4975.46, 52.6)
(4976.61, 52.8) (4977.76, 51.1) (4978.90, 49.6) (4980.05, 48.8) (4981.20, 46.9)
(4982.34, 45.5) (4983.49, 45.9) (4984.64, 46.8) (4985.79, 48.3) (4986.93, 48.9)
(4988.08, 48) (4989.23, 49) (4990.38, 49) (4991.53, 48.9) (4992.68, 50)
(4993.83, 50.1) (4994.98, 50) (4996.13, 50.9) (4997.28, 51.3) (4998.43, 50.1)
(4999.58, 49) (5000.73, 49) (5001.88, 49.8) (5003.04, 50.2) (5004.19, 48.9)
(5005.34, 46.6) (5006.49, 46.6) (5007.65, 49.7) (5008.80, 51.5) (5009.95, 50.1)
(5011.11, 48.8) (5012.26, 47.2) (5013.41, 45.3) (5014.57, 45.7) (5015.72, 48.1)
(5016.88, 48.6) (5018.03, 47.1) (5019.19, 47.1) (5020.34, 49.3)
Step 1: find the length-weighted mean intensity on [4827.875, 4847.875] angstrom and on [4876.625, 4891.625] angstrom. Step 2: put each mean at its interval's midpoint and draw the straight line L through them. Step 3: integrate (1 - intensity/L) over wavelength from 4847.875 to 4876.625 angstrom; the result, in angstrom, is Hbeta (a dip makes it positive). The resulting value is 2.9 angstrom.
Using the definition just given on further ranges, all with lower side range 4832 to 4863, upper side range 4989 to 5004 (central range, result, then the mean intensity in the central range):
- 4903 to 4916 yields -0.7 angstrom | 51.3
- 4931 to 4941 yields -0.1 angstrom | 49.5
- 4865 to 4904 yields -0.8 angstrom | 49.6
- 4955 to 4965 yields -0.3 angstrom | 50.7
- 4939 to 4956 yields -0.7 angstrom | 51.1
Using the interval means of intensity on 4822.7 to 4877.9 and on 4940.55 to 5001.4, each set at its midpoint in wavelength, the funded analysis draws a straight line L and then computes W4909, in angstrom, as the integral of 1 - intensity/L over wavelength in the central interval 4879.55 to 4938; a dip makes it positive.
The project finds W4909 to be -1.2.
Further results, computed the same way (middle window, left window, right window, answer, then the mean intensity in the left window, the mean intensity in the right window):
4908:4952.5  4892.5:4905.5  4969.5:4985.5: 0.24 angstrom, 51.6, 49.4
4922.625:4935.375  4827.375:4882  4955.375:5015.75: -0.36 angstrom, 48.5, 49.4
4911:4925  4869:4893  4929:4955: 0.06 angstrom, 49.1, 50.8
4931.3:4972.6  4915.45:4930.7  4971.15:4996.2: -0.77 angstrom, 50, 49.3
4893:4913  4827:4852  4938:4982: -0.09 angstrom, 51.6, 50.6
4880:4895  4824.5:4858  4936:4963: 0.48 angstrom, 51.1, 50.7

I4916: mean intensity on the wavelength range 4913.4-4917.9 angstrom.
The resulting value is 52.8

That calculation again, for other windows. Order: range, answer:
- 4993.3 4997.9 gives 50.6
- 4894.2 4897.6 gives 53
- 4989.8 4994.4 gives 49.5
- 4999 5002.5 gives 49.2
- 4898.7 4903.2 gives 51.6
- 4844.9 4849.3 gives 50.6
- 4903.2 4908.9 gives 51.6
